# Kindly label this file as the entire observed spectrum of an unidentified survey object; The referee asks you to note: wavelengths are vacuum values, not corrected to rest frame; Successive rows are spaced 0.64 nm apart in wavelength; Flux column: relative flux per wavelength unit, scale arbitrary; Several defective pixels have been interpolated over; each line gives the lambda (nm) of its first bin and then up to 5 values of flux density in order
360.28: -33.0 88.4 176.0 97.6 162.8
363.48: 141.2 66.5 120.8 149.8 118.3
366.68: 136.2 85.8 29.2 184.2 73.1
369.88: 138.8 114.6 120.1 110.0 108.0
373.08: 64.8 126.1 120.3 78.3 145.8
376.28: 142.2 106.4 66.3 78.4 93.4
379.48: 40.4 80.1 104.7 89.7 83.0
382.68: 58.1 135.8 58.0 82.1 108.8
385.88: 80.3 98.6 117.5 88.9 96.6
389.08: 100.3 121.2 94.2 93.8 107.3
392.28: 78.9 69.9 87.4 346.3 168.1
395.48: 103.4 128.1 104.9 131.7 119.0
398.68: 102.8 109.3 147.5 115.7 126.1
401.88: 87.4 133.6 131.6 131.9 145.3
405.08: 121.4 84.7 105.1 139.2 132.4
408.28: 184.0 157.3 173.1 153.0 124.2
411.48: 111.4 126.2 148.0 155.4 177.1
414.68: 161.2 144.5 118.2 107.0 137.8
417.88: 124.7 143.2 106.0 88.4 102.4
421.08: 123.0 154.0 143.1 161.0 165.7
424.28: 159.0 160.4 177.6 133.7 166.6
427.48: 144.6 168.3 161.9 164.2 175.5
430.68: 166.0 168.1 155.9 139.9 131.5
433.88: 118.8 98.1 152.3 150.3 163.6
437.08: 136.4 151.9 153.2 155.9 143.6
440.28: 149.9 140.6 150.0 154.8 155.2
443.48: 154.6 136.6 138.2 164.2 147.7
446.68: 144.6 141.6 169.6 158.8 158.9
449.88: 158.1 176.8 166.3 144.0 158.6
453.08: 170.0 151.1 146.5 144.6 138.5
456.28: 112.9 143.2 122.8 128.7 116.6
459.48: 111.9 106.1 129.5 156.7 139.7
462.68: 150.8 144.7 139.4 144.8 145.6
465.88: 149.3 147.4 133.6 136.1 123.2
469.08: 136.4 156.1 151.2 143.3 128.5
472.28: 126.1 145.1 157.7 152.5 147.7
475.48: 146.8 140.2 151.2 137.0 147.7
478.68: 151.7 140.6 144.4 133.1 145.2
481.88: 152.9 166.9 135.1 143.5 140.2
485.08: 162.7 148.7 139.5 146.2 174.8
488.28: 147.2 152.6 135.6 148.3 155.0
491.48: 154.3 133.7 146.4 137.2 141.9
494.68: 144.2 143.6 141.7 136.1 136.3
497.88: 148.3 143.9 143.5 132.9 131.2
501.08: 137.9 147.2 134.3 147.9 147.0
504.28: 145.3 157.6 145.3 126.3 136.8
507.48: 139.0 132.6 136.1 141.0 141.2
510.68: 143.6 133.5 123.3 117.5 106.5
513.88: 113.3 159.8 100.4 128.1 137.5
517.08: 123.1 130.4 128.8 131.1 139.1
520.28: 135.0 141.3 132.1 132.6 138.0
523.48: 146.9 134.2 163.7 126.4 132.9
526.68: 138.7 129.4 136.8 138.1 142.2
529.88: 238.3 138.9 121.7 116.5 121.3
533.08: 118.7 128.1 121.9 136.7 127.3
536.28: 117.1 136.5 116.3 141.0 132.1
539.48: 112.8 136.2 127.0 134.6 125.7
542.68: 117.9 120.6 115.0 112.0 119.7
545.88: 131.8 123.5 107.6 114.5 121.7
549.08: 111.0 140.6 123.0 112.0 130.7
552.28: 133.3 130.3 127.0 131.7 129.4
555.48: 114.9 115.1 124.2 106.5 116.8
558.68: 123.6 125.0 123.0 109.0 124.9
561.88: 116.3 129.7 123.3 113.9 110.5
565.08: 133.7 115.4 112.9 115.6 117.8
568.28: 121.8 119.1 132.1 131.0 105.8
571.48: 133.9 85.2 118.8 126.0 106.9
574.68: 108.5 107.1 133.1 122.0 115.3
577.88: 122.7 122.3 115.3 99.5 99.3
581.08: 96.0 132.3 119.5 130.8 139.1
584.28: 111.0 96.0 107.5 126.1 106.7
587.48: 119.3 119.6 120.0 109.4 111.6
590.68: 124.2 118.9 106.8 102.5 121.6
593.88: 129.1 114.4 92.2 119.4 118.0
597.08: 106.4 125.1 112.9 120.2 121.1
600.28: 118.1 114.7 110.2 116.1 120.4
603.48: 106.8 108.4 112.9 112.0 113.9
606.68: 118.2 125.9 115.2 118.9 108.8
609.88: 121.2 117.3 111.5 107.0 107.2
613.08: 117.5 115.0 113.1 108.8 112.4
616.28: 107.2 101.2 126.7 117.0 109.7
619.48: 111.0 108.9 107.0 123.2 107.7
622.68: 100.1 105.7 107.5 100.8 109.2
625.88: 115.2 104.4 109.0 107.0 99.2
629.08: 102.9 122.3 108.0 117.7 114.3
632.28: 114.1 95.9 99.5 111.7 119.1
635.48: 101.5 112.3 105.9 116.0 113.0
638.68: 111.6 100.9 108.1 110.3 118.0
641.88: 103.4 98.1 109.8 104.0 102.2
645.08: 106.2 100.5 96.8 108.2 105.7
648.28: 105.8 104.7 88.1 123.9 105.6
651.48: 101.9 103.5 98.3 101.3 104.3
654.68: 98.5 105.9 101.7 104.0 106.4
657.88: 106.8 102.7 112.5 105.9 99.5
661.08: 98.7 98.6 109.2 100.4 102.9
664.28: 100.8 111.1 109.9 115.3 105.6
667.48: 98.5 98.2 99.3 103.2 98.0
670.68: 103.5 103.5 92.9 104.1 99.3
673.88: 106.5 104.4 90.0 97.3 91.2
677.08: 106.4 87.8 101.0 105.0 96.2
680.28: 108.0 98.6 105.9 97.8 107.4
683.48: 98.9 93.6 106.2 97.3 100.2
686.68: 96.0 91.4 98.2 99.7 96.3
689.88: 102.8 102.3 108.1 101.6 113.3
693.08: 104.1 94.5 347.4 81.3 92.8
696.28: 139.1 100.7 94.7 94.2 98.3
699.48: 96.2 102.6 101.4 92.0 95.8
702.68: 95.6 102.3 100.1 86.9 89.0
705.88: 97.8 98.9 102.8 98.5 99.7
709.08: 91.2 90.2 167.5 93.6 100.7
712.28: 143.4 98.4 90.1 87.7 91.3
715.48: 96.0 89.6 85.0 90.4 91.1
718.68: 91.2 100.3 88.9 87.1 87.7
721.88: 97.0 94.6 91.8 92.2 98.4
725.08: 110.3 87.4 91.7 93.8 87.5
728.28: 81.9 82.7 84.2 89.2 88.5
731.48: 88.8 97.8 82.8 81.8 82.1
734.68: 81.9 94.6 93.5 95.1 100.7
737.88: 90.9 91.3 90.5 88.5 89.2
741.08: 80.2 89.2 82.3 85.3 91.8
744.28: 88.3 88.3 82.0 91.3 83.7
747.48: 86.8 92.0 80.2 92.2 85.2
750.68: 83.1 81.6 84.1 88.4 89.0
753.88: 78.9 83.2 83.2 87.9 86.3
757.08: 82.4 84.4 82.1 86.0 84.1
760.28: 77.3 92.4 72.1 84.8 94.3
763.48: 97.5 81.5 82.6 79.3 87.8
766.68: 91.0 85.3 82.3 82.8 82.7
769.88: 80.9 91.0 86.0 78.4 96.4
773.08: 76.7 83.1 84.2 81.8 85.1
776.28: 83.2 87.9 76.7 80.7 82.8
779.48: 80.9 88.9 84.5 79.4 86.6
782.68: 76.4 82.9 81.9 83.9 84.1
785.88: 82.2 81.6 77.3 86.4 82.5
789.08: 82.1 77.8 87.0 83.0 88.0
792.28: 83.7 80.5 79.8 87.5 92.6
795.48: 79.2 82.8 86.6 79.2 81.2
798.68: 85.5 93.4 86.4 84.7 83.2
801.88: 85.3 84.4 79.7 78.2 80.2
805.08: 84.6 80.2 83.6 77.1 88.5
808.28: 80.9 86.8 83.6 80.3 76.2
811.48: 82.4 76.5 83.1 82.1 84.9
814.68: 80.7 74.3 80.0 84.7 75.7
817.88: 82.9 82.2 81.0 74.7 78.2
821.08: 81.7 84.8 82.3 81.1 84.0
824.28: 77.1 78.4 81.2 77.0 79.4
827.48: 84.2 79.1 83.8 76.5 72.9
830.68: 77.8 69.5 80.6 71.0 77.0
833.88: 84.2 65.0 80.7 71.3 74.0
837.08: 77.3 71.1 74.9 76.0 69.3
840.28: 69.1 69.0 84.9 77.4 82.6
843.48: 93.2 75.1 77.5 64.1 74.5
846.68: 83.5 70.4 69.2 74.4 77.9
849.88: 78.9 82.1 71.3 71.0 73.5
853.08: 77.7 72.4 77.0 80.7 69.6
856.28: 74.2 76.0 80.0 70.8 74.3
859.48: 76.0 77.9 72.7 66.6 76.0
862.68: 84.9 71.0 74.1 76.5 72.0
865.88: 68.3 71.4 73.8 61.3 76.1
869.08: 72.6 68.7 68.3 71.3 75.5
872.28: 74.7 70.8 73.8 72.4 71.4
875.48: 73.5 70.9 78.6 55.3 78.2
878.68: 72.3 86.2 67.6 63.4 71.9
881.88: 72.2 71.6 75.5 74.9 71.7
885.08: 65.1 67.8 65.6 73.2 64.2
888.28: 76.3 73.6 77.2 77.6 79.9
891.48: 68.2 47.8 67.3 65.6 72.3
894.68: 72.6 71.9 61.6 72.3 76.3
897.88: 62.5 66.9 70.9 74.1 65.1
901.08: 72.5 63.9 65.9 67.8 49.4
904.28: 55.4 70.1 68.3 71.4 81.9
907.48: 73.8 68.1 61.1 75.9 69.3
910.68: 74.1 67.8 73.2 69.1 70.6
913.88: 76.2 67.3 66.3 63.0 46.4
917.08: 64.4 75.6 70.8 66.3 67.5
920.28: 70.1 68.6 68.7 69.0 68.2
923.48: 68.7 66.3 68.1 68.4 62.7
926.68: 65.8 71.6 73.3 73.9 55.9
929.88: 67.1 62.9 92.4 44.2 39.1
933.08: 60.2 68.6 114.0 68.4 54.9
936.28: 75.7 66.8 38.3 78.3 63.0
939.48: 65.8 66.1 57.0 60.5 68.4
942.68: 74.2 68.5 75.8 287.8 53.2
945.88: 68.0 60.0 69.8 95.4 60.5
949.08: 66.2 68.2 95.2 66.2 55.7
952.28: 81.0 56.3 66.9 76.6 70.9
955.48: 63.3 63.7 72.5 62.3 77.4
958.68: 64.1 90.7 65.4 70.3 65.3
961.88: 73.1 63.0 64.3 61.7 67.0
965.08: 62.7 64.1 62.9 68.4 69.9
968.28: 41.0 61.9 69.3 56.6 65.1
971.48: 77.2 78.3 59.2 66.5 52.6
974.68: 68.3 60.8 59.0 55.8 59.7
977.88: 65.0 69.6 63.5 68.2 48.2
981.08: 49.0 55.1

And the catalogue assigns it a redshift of 0.06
